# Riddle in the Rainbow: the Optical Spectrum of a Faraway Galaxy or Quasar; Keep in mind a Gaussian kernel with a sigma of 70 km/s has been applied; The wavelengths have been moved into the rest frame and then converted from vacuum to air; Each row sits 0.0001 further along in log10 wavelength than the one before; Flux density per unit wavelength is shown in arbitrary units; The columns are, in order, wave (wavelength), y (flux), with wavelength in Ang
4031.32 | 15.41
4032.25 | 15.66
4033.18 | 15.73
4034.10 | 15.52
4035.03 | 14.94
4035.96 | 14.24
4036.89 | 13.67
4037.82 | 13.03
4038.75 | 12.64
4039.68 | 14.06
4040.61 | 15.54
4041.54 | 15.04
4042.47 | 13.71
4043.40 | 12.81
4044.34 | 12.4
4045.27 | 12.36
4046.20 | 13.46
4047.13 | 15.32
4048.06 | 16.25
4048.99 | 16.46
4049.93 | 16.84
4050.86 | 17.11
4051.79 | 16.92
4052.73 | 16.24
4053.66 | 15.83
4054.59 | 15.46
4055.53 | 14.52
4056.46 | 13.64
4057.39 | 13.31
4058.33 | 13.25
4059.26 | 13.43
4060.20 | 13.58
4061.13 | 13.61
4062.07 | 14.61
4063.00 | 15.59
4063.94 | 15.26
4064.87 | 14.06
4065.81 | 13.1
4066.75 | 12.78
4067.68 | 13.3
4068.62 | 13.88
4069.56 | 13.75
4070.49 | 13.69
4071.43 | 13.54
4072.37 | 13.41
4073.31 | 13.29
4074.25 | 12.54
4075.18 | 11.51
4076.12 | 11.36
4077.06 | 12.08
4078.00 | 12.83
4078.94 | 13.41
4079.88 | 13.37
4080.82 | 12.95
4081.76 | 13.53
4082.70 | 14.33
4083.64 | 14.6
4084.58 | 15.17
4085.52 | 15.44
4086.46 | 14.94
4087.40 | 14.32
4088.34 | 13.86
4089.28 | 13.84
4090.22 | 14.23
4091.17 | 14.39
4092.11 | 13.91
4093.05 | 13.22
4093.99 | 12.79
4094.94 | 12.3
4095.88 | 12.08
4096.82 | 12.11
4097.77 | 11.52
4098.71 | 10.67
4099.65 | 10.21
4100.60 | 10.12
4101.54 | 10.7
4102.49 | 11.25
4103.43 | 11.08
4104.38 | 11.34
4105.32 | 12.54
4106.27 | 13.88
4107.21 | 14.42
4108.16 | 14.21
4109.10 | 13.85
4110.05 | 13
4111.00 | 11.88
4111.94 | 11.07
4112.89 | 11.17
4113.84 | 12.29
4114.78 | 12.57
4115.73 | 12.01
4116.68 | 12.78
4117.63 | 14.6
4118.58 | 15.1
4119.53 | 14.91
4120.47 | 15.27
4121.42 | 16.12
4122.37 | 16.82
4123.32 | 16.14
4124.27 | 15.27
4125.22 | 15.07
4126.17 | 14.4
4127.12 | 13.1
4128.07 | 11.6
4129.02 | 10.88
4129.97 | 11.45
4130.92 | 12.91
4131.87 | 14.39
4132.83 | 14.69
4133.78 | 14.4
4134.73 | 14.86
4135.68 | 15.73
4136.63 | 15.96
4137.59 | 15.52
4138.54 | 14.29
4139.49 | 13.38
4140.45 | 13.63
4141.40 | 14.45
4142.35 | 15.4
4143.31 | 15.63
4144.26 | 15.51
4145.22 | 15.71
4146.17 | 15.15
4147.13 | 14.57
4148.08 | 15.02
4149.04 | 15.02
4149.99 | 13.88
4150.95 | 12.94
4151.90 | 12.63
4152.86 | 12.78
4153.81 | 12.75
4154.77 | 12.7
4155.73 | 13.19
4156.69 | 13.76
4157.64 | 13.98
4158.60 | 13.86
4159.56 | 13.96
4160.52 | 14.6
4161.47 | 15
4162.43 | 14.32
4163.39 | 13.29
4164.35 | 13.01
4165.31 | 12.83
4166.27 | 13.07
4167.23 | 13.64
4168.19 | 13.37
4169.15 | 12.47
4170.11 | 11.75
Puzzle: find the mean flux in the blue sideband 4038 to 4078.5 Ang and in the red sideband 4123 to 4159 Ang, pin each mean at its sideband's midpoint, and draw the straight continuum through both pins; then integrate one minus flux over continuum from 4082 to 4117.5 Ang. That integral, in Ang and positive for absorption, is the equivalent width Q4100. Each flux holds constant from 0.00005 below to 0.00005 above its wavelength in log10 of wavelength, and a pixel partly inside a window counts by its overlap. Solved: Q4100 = 3.1 Ang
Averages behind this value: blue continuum 14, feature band 12.8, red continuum 14.1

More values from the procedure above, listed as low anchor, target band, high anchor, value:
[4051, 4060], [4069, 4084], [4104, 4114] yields 0.90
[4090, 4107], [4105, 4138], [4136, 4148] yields -0.59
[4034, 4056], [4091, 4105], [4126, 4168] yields 2.48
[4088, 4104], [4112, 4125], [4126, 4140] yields -0.92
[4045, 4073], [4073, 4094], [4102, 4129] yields 0.68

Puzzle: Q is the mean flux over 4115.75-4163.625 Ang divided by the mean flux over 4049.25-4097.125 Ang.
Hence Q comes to 1.02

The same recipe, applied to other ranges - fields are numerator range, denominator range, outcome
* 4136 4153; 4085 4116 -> 1.15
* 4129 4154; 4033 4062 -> 0.98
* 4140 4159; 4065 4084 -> 1.07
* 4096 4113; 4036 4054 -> 0.81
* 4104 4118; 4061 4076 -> 0.94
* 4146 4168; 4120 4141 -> 0.95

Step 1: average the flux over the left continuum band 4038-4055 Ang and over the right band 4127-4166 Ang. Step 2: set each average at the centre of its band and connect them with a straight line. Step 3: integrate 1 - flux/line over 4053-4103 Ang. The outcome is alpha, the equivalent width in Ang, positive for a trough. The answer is 4.33 Ang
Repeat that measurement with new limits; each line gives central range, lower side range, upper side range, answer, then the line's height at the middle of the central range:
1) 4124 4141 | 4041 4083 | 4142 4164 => 0.2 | 14.1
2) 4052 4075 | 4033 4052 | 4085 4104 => -0.3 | 13.8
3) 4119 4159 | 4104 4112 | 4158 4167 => -2.5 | 13.4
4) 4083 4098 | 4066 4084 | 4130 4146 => -0.2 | 13.5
